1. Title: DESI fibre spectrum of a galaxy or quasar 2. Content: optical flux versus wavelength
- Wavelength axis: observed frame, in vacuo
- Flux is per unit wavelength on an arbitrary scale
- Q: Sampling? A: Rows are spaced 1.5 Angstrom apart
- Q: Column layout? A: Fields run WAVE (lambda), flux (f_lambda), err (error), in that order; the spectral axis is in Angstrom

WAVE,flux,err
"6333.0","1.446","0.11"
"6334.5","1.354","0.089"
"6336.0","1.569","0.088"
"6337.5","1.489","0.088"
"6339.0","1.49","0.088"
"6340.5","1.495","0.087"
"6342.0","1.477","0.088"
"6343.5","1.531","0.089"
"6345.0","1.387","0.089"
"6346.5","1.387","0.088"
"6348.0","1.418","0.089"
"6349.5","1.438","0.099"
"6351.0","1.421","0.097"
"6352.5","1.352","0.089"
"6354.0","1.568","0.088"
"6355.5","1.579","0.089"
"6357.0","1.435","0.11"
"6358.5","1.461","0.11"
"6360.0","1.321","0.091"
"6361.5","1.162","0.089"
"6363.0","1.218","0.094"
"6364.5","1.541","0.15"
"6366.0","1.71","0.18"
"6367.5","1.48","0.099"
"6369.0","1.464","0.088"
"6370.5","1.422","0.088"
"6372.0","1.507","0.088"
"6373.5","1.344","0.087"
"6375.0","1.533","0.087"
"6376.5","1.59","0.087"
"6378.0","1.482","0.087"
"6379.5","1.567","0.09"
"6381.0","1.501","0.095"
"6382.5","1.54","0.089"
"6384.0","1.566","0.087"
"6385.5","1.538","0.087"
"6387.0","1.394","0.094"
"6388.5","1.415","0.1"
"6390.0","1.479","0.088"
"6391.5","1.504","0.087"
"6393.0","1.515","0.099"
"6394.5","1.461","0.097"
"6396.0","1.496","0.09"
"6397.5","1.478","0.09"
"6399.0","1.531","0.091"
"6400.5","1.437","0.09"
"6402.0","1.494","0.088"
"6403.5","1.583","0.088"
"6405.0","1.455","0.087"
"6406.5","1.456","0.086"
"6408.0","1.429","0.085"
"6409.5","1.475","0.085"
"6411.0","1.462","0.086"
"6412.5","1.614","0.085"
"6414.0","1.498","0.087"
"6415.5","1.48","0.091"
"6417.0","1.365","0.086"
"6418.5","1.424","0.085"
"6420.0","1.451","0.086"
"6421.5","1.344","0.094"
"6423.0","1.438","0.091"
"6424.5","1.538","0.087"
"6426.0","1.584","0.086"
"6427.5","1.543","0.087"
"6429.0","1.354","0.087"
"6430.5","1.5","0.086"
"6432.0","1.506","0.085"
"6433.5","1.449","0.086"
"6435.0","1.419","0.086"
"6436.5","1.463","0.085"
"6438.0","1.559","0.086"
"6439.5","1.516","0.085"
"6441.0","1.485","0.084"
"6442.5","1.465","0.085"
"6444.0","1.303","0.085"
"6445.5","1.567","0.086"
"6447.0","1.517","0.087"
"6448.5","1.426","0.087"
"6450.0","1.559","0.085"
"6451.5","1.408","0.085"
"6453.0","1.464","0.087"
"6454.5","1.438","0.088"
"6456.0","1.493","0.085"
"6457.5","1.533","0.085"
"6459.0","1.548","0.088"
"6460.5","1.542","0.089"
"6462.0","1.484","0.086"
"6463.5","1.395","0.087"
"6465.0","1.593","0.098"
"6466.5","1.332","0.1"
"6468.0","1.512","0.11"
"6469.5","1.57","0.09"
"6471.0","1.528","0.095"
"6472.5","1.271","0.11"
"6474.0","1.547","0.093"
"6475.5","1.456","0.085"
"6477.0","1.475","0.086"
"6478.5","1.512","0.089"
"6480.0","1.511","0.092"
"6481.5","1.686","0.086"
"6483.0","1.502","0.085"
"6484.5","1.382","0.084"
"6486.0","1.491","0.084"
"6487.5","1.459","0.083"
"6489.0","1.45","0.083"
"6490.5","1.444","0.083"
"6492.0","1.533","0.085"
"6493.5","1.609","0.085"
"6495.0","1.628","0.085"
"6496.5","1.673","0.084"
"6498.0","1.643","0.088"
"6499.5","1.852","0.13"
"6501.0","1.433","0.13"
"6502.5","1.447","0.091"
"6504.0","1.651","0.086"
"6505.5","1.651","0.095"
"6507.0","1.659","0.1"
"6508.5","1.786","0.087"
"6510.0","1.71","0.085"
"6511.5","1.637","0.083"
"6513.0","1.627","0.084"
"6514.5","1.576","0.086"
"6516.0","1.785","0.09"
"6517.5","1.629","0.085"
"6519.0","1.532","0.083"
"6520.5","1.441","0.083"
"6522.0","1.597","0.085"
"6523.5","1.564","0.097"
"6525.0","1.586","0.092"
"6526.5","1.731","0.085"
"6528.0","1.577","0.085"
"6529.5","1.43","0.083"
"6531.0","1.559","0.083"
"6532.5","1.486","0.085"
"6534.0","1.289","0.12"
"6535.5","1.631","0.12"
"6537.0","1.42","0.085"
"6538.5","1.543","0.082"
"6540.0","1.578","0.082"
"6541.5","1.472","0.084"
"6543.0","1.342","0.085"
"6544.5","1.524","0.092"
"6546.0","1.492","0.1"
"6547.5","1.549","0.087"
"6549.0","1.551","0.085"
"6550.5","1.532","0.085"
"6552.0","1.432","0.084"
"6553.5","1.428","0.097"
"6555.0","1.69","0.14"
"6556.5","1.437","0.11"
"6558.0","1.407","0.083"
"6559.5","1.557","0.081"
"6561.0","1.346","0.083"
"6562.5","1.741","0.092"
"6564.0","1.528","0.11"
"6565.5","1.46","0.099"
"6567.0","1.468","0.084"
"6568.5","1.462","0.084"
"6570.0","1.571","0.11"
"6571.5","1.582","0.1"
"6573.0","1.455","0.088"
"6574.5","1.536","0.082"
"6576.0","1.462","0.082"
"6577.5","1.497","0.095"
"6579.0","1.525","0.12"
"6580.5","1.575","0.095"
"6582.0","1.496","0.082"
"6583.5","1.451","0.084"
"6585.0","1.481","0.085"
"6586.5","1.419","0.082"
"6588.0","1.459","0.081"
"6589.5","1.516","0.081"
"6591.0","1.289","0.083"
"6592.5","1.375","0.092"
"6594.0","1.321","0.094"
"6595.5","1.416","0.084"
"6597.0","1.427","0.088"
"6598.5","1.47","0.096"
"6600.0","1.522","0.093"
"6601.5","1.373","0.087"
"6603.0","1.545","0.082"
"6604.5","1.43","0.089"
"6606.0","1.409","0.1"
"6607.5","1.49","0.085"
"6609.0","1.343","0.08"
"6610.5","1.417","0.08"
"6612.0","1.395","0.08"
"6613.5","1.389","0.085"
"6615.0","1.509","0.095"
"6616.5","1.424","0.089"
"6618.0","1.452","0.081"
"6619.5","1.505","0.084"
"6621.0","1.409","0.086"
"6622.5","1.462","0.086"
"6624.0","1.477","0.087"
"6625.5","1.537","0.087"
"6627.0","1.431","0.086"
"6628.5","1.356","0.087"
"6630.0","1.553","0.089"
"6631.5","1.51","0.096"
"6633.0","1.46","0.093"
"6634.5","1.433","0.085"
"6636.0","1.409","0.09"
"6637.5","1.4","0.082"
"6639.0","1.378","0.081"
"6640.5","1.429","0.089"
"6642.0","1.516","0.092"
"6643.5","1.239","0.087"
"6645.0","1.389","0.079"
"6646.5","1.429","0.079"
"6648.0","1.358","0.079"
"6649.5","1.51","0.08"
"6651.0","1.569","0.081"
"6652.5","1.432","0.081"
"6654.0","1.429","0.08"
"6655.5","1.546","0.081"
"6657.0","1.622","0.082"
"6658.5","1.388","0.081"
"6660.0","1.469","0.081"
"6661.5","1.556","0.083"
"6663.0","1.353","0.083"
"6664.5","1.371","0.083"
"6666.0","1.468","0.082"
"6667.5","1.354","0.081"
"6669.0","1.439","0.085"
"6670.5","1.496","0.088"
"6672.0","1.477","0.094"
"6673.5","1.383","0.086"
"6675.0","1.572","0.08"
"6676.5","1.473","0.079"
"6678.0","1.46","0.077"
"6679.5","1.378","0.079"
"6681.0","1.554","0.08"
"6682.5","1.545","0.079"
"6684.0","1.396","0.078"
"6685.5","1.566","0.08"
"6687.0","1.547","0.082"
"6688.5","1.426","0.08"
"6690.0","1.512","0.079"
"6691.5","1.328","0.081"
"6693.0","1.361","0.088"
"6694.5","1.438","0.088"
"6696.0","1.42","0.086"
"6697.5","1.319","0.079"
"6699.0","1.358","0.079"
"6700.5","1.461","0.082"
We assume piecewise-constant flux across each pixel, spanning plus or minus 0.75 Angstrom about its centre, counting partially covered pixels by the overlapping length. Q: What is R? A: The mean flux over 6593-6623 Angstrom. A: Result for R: 1.43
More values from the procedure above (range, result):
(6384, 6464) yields 1.48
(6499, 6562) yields 1.55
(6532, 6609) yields 1.48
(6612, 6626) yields 1.46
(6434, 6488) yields 1.48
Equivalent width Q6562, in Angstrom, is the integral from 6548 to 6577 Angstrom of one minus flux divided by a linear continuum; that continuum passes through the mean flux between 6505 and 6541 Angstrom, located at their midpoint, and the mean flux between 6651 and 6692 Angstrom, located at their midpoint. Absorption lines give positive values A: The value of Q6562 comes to 0.8 Angstrom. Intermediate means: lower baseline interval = 1.58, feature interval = 1.51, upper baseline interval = 1.47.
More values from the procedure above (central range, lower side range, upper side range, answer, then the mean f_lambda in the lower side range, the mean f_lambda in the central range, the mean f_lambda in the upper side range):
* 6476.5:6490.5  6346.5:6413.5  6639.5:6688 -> -0.3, 1.47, 1.49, 1.46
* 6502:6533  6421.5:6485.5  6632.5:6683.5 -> -2.8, 1.48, 1.61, 1.45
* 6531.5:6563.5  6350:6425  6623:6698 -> -0.9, 1.47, 1.5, 1.45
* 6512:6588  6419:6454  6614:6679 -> -3.1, 1.47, 1.52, 1.45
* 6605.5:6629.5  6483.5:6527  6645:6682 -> 1.0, 1.59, 1.44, 1.46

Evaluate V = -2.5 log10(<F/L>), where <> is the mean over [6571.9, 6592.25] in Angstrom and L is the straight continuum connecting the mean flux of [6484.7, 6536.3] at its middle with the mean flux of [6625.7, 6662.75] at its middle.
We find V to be 0.03 mag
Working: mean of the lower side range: 1.58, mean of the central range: 1.47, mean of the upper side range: 1.45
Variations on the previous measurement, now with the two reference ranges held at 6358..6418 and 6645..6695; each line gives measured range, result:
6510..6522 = -0.101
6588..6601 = 0.034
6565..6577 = -0.026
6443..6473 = -0.004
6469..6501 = -0.045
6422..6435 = -0.007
